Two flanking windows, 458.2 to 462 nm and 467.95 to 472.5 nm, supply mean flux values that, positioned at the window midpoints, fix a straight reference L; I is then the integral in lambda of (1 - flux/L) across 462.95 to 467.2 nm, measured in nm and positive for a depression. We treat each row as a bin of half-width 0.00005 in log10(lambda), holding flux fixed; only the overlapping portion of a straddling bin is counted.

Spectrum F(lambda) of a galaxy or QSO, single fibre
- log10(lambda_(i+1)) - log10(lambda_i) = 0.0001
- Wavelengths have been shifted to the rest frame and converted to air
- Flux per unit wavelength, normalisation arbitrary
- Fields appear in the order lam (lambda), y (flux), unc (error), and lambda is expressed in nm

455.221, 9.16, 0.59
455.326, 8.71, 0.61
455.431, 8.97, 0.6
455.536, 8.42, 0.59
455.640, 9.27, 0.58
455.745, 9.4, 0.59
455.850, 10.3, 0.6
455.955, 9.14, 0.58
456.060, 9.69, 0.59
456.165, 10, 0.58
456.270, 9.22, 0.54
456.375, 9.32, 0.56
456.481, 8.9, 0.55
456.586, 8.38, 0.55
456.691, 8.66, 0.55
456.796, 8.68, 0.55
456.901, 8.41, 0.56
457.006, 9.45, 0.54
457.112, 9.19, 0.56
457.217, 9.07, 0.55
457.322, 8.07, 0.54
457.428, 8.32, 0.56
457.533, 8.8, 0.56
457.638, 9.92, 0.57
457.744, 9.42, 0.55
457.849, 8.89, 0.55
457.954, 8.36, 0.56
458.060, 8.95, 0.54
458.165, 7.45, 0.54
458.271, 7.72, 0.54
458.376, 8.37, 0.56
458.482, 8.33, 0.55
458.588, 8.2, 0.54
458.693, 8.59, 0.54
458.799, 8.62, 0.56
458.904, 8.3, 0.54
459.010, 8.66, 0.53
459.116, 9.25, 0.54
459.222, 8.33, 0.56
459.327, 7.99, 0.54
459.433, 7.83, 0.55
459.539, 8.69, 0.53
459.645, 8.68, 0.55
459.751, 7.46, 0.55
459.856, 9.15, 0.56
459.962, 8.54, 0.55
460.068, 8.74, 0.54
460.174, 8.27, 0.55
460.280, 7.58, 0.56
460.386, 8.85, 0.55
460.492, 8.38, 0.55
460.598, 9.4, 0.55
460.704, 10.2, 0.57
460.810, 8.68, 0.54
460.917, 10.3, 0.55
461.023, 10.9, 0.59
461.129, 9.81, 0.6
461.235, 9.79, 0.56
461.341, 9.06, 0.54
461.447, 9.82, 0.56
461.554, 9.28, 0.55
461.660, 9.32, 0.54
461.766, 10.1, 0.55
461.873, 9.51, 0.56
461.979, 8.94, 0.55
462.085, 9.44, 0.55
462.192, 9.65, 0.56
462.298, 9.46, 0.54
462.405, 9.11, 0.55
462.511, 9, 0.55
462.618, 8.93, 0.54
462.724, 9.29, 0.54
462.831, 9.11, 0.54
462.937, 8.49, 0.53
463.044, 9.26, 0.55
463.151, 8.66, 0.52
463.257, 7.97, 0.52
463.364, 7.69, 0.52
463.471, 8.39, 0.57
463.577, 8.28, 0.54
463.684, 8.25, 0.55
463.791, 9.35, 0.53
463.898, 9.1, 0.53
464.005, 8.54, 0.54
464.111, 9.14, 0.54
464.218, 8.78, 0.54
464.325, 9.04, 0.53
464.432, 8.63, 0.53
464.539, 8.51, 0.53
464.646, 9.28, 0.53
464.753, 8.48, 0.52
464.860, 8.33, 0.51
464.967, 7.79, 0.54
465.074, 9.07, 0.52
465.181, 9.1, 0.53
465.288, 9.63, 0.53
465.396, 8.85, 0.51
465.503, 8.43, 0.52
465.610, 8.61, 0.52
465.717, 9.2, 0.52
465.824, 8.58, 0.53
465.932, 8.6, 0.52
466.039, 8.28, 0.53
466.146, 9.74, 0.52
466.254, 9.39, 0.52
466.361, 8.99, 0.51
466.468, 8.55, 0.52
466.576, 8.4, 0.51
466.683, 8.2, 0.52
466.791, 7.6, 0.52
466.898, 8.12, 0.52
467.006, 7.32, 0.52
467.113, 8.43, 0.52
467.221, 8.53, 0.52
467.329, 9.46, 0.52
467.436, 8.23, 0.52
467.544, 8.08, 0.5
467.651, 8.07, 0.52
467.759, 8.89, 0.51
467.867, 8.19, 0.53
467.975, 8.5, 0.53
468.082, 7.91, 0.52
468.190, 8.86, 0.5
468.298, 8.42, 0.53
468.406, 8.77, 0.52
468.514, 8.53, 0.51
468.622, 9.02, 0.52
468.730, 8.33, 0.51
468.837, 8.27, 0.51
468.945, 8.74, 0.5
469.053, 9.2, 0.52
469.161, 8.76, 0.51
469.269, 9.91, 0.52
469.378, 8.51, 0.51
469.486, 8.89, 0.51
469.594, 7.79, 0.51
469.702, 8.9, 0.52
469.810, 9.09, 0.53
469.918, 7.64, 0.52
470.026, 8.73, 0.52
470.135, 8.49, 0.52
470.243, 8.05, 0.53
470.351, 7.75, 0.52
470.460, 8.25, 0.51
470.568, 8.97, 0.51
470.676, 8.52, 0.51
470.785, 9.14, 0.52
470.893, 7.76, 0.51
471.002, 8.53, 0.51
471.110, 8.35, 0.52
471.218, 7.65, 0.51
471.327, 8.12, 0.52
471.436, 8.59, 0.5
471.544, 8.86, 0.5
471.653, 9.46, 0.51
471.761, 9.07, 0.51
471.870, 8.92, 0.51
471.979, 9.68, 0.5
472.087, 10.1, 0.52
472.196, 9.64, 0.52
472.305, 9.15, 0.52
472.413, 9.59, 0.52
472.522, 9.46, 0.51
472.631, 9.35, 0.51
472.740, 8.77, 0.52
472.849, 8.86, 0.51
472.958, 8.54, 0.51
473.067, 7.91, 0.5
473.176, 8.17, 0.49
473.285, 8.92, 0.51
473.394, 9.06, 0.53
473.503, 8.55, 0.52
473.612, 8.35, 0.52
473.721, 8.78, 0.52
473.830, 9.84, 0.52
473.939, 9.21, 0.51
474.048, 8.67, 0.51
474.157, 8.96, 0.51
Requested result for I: 0.08 nm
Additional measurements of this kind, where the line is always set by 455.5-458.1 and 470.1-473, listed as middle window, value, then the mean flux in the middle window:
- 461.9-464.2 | 0.02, 8.87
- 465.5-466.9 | 0.04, 8.65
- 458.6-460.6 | 0.12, 8.46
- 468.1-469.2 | 0.02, 8.66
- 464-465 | 0.03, 8.68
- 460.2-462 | -0.08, 9.4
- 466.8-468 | 0.08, 8.31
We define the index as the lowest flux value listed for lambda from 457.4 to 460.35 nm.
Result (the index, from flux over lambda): 7.45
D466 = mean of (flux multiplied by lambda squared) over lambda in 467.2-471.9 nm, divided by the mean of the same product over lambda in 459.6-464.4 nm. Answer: 1.0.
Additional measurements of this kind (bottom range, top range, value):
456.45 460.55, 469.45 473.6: 1.08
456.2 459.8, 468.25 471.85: 1.05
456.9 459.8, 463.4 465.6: 1.05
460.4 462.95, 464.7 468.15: 0.93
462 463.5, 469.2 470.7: 0.99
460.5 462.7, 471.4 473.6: 0.99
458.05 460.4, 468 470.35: 1.07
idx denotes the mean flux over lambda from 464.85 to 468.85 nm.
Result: 8.57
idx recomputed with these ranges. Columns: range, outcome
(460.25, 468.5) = 8.84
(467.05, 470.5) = 8.53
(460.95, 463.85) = 9.15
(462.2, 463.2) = 9.06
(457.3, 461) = 8.63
